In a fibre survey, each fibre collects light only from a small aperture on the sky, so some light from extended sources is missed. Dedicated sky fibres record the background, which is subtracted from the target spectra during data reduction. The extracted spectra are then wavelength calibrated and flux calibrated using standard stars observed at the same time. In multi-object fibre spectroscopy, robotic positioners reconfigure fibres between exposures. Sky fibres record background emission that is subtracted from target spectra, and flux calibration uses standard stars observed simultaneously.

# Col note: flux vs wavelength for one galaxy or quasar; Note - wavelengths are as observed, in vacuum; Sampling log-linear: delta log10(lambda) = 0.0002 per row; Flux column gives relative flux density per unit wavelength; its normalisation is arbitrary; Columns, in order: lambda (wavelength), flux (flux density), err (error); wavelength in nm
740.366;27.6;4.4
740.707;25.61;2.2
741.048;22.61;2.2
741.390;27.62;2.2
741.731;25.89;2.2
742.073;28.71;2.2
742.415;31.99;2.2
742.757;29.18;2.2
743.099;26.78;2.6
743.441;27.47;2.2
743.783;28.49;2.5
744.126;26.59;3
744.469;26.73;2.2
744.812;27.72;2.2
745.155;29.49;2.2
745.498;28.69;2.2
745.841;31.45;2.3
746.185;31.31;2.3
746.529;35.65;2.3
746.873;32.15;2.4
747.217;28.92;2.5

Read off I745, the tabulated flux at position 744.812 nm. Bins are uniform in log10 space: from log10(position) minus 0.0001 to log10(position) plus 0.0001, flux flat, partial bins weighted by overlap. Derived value 27.72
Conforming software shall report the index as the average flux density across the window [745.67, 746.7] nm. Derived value 32.8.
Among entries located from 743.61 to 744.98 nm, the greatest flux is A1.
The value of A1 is 28.49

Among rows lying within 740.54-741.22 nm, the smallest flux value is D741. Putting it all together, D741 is 22.61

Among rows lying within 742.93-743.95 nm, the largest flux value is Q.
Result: 28.49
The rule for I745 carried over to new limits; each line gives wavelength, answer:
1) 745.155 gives 29.49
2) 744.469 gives 26.73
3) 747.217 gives 28.92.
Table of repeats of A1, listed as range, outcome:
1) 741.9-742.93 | 31.99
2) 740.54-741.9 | 27.62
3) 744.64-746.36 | 31.45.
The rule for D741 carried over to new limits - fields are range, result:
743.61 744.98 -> 26.59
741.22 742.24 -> 25.89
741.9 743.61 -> 26.78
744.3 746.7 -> 26.73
